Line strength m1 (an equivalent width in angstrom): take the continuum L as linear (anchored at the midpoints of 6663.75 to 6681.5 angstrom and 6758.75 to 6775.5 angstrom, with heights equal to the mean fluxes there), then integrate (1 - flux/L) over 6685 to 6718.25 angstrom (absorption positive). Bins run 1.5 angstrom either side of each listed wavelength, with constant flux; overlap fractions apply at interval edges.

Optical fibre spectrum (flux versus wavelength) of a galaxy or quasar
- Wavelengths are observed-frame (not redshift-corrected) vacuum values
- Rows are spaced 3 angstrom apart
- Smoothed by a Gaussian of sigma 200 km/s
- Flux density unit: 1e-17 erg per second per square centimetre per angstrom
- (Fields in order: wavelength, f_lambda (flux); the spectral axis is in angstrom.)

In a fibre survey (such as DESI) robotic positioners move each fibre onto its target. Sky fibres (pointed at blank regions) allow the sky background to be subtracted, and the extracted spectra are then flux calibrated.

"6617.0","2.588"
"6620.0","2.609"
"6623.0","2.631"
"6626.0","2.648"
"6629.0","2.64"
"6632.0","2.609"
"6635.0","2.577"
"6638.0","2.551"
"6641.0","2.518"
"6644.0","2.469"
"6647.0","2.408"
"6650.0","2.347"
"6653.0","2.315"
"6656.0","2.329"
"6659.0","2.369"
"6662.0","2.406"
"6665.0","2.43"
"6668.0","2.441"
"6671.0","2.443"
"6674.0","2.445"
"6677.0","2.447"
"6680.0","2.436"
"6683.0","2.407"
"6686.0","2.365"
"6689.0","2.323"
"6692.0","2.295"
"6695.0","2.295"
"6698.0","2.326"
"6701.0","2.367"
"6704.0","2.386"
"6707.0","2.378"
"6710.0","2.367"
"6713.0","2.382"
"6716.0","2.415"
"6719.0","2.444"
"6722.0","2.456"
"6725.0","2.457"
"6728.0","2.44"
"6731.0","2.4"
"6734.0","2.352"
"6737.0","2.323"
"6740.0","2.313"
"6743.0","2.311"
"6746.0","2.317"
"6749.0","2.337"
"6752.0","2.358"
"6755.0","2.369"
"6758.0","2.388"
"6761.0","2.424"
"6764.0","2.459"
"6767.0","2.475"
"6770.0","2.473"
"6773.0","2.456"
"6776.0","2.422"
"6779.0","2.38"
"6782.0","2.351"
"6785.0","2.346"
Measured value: 1.2 angstrom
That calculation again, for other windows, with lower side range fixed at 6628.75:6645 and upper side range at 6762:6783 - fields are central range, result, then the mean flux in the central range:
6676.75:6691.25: 0.7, 2.39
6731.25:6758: 1.3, 2.34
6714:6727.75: 0.2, 2.44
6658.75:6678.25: 0.8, 2.43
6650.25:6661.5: 0.9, 2.34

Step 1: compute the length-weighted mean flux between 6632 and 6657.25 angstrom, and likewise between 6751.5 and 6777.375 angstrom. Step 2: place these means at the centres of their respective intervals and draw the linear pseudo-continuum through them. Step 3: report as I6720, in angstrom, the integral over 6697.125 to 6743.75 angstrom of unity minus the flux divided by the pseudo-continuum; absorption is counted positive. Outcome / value 0.99 angstrom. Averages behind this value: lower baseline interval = 2.45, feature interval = 2.38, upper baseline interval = 2.43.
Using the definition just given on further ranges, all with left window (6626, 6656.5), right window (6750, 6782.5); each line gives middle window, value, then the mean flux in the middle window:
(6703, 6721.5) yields 0.36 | 2.4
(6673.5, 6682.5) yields 0.11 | 2.44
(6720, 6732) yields -0.01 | 2.44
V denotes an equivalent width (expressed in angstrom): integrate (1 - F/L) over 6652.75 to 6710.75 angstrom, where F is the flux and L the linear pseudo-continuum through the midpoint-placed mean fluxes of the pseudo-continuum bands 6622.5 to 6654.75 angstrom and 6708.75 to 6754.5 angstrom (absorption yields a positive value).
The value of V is 1.7 angstrom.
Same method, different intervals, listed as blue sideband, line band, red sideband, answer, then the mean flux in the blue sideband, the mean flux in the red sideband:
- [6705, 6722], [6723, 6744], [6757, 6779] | 0.4 angstrom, 2.4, 2.44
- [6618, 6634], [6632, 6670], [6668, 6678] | 1.4 angstrom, 2.62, 2.44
